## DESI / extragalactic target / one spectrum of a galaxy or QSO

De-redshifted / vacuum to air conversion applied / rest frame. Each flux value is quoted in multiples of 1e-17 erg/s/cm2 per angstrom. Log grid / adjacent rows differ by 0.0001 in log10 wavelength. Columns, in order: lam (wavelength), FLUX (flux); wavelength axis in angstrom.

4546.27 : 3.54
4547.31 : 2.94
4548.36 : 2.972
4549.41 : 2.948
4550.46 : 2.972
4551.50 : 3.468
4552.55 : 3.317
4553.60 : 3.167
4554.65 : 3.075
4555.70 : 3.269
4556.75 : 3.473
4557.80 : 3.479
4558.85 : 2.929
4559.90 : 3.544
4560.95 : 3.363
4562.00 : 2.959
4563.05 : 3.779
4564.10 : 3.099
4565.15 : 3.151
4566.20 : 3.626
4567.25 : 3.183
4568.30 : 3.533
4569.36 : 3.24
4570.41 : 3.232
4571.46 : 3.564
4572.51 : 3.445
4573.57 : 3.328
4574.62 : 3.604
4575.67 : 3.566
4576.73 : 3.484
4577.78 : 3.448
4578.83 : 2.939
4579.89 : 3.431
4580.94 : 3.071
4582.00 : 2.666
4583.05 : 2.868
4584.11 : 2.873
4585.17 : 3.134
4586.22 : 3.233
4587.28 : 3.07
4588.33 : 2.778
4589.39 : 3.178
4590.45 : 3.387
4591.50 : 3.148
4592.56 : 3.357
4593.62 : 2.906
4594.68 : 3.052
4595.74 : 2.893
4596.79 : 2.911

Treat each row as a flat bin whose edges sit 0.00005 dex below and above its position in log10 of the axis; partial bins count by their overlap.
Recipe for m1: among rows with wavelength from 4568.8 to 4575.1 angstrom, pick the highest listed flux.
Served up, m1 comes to 3.604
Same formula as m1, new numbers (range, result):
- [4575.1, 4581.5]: 3.566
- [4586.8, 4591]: 3.387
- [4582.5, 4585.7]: 3.134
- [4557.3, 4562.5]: 3.544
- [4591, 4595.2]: 3.357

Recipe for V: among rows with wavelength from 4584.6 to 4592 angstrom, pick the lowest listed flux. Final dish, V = 2.778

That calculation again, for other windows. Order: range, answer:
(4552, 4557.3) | 3.075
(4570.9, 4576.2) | 3.328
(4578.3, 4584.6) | 2.666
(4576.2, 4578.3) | 3.448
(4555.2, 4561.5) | 2.929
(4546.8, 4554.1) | 2.94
